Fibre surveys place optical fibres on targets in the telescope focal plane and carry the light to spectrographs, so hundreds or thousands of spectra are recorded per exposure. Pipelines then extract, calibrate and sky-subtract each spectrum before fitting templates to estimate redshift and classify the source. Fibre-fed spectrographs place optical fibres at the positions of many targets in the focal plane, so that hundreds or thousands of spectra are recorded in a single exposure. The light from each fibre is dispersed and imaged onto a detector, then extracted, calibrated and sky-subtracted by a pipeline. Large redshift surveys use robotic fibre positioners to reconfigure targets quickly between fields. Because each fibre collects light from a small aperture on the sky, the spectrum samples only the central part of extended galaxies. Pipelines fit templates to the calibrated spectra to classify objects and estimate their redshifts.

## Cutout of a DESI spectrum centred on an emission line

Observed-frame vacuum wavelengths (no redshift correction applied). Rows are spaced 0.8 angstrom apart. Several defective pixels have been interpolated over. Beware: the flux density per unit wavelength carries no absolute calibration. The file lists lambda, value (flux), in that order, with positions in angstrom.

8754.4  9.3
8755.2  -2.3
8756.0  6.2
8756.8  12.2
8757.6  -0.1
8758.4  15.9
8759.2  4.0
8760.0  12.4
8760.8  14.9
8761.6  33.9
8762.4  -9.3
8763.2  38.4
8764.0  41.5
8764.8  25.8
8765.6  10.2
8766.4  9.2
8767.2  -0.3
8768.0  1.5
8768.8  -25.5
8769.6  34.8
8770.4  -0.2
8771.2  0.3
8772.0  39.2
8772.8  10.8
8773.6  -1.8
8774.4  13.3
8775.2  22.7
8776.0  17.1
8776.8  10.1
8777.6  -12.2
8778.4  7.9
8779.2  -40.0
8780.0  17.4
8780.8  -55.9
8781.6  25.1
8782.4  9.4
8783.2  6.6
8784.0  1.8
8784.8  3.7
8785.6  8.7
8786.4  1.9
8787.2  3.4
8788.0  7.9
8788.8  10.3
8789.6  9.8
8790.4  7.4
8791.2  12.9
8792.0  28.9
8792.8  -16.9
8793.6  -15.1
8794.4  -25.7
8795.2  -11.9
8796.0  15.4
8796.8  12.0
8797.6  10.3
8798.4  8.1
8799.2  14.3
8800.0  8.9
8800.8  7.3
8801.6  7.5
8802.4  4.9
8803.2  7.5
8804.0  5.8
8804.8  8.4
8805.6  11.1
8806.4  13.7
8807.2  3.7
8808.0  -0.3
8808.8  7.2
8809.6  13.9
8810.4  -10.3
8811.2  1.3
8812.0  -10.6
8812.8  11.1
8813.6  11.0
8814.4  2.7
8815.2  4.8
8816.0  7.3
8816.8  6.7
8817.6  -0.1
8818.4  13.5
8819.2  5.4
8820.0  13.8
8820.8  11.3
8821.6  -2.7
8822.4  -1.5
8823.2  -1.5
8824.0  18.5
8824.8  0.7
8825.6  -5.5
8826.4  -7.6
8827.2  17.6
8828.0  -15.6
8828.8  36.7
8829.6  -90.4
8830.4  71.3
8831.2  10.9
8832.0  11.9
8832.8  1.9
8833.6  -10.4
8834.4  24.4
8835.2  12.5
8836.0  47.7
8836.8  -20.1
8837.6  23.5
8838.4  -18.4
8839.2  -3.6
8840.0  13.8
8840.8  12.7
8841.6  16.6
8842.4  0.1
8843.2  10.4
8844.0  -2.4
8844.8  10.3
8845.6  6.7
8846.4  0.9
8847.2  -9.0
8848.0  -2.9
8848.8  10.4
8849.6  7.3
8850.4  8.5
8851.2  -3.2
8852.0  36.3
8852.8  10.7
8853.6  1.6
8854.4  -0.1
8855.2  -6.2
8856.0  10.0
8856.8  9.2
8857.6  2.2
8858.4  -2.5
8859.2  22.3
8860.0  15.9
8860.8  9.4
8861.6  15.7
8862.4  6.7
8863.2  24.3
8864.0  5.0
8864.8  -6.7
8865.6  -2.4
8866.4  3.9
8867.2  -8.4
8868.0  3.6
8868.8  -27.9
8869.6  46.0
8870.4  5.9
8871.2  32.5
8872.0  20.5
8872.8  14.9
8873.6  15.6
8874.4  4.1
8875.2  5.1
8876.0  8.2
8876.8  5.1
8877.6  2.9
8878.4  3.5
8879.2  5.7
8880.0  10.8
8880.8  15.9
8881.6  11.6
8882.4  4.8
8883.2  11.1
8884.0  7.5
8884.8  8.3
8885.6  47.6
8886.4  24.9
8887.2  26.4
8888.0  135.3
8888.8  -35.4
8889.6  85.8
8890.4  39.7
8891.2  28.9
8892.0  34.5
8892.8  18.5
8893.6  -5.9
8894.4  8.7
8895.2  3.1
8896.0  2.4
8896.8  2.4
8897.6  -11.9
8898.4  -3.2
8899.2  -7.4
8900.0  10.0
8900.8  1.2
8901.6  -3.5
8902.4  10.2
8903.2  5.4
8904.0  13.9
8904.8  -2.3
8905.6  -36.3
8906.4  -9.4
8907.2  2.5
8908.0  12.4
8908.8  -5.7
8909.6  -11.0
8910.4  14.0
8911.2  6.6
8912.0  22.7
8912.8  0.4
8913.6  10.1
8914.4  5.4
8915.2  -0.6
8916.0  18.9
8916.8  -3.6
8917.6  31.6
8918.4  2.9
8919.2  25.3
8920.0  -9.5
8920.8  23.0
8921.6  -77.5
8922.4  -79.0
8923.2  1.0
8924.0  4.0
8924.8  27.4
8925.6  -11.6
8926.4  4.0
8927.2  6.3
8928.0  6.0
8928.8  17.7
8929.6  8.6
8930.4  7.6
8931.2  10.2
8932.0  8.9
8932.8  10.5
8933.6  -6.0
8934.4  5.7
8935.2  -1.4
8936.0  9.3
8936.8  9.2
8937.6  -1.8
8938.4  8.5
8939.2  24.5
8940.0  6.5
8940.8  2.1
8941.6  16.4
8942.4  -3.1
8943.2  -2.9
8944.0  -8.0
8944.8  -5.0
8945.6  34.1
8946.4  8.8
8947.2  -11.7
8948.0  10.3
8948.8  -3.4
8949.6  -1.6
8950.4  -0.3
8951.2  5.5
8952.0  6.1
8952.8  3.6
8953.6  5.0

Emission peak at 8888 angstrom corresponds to Hbeta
